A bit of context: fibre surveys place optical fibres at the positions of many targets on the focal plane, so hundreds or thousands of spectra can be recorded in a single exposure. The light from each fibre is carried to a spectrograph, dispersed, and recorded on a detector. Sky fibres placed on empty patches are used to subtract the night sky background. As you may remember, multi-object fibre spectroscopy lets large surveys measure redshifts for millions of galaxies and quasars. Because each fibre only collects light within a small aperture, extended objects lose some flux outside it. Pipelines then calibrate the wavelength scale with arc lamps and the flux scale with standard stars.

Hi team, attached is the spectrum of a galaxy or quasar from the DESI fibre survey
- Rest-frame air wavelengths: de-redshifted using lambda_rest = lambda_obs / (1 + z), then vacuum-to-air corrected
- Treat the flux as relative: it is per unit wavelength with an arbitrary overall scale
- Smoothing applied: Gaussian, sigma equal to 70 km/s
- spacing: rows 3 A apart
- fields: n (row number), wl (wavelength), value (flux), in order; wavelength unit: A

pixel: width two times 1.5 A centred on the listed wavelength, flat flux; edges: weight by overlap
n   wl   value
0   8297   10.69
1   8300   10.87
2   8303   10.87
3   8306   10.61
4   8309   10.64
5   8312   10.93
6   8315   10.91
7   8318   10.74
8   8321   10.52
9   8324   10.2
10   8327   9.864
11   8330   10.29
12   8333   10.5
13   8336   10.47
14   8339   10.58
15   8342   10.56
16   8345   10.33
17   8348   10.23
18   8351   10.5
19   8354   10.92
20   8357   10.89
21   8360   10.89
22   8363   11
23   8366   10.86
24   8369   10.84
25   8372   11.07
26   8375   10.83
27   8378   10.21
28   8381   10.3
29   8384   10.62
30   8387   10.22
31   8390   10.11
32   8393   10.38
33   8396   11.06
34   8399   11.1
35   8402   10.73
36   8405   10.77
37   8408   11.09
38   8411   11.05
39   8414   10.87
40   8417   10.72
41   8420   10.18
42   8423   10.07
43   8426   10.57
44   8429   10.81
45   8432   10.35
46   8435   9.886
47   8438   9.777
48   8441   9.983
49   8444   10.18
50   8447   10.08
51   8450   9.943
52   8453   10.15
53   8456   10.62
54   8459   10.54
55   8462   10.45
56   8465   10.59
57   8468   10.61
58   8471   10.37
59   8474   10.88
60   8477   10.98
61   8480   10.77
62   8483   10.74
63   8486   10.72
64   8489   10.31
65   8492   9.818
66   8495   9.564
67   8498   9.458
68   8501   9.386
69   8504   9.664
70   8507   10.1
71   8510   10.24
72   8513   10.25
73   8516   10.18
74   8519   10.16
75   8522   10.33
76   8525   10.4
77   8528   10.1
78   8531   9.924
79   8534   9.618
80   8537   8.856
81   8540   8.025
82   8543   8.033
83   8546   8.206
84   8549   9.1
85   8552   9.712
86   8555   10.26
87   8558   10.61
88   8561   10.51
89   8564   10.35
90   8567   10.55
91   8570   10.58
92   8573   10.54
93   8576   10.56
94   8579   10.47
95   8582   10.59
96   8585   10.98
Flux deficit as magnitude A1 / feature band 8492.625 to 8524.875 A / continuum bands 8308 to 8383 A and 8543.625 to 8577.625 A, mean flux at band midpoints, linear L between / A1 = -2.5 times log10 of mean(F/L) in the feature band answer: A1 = 0.024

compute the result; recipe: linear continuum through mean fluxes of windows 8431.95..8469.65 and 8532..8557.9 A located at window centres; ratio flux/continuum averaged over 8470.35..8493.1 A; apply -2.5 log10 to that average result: -0.08 mag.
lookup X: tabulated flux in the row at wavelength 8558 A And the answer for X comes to 10.61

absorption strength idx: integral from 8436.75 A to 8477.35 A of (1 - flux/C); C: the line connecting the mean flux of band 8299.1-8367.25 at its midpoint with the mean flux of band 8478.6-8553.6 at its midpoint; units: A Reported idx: -1.3 A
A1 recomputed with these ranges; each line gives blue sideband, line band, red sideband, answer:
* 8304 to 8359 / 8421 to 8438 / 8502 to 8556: -0.021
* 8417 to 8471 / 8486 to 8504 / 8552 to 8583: 0.062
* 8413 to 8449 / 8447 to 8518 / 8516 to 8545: -0.042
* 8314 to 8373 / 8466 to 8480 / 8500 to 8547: -0.087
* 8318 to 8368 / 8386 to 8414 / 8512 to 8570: -0.043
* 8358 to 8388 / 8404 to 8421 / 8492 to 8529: -0.031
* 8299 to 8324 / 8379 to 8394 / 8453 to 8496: 0.031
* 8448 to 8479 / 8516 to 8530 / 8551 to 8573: 0.022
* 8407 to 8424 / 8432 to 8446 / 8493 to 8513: 0.045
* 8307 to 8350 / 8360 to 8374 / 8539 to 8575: -0.058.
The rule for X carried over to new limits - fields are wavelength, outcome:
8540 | 8.025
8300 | 10.87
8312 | 10.93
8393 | 10.38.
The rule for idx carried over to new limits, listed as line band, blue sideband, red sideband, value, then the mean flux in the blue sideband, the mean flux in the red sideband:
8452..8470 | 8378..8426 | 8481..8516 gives -0.42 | 10.6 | 10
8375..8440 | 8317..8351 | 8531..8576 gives -2.36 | 10.4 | 9.68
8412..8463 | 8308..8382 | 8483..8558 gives -0.86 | 10.6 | 9.72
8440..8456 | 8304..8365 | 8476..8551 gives -0.07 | 10.6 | 9.79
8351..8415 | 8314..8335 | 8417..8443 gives -2.66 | 10.4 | 10.2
